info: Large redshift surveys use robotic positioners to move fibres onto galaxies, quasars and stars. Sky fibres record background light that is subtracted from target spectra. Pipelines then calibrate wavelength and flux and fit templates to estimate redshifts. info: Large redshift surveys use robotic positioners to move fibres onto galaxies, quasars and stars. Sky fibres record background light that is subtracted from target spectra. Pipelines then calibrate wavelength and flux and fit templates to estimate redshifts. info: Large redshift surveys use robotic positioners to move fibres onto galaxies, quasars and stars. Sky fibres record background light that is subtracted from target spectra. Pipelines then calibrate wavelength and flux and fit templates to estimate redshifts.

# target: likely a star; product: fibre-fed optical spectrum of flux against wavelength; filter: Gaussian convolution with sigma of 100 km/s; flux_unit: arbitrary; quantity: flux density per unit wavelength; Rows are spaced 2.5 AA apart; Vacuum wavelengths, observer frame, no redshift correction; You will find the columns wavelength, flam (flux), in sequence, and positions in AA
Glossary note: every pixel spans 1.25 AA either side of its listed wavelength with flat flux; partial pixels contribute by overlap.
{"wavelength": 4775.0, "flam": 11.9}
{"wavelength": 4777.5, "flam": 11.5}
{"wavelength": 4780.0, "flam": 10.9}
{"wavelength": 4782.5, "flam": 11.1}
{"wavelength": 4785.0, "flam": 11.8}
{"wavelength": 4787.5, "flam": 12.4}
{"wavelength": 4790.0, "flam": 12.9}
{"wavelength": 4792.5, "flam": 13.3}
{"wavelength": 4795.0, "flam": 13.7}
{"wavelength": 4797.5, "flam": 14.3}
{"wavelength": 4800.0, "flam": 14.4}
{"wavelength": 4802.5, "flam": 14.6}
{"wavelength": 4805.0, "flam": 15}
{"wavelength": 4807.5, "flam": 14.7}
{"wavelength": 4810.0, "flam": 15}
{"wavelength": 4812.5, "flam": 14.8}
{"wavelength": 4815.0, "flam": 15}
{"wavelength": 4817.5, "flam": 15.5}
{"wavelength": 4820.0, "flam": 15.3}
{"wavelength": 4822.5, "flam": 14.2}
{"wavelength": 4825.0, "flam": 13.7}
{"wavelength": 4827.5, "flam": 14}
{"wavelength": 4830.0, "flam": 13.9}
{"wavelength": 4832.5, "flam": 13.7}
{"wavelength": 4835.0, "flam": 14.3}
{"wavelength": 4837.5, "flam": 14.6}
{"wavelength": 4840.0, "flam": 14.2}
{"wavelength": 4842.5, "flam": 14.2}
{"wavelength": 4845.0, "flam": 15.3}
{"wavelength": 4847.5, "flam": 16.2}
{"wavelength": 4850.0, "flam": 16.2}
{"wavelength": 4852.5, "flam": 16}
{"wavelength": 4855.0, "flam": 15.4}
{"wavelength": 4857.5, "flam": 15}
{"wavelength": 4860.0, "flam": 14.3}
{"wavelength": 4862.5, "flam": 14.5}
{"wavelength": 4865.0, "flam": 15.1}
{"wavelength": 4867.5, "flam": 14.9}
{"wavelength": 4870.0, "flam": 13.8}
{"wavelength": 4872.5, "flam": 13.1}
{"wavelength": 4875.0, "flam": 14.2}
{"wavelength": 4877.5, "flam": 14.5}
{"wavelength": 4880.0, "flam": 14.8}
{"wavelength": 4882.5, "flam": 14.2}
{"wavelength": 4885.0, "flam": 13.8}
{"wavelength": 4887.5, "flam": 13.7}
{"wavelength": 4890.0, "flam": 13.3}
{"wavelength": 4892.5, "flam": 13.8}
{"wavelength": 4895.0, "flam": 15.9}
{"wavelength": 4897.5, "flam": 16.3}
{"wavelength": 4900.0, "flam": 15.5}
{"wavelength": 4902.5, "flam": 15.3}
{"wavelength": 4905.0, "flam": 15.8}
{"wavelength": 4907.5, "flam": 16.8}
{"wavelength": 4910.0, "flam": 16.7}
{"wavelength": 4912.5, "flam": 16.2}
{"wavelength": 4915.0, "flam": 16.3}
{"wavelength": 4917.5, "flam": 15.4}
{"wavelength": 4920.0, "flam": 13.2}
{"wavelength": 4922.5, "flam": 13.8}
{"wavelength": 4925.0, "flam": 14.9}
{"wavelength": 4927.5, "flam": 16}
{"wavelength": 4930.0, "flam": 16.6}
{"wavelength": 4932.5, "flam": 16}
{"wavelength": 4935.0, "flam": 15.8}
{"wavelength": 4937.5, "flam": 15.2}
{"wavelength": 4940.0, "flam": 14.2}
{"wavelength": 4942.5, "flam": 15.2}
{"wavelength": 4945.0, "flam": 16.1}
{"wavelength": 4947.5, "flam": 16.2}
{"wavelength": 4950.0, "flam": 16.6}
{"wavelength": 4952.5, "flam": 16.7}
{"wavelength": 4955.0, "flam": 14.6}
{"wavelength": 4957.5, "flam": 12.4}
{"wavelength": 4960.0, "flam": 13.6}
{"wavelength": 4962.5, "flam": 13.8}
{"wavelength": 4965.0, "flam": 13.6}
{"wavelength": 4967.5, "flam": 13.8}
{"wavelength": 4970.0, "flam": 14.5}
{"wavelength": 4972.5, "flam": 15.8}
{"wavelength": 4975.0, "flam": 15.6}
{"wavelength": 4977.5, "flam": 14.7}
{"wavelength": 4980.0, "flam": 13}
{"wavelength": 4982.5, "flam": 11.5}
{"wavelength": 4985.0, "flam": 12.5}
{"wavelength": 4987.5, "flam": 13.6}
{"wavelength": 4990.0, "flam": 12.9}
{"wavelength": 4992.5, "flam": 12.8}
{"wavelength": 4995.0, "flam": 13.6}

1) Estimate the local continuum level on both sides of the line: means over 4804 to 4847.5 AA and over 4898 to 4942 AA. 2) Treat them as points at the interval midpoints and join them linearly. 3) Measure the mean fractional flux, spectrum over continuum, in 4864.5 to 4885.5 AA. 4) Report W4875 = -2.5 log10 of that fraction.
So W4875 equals 0.06 mag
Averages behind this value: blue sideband 14.6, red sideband 15.5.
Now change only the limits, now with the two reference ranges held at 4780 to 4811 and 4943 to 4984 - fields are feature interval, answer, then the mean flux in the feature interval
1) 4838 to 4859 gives -0.11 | 15.3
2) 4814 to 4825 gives -0.09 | 14.9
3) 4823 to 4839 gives -0.03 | 14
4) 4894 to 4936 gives -0.11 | 15.7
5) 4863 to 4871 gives -0.05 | 14.6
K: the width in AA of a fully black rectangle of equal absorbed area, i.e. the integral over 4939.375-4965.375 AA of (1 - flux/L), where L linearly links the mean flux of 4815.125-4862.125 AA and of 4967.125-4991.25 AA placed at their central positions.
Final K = -1.7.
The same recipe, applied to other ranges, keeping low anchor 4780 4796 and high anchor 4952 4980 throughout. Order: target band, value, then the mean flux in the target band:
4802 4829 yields -4.29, 14.7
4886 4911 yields -3.08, 15.3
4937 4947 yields -0.83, 15.2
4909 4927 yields -1.85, 15.2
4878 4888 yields -0.56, 14.2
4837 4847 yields -1.32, 14.7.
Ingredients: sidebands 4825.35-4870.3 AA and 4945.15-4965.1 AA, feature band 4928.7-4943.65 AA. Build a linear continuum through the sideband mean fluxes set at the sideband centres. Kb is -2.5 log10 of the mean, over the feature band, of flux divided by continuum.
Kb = -0.05 mag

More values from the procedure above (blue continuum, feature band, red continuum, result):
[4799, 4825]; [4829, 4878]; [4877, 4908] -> 0.01 mag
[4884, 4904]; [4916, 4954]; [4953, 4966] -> -0.10 mag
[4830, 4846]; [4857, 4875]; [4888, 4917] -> 0.04 mag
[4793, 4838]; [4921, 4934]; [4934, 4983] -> -0.06 mag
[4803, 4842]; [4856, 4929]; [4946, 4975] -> -0.02 mag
